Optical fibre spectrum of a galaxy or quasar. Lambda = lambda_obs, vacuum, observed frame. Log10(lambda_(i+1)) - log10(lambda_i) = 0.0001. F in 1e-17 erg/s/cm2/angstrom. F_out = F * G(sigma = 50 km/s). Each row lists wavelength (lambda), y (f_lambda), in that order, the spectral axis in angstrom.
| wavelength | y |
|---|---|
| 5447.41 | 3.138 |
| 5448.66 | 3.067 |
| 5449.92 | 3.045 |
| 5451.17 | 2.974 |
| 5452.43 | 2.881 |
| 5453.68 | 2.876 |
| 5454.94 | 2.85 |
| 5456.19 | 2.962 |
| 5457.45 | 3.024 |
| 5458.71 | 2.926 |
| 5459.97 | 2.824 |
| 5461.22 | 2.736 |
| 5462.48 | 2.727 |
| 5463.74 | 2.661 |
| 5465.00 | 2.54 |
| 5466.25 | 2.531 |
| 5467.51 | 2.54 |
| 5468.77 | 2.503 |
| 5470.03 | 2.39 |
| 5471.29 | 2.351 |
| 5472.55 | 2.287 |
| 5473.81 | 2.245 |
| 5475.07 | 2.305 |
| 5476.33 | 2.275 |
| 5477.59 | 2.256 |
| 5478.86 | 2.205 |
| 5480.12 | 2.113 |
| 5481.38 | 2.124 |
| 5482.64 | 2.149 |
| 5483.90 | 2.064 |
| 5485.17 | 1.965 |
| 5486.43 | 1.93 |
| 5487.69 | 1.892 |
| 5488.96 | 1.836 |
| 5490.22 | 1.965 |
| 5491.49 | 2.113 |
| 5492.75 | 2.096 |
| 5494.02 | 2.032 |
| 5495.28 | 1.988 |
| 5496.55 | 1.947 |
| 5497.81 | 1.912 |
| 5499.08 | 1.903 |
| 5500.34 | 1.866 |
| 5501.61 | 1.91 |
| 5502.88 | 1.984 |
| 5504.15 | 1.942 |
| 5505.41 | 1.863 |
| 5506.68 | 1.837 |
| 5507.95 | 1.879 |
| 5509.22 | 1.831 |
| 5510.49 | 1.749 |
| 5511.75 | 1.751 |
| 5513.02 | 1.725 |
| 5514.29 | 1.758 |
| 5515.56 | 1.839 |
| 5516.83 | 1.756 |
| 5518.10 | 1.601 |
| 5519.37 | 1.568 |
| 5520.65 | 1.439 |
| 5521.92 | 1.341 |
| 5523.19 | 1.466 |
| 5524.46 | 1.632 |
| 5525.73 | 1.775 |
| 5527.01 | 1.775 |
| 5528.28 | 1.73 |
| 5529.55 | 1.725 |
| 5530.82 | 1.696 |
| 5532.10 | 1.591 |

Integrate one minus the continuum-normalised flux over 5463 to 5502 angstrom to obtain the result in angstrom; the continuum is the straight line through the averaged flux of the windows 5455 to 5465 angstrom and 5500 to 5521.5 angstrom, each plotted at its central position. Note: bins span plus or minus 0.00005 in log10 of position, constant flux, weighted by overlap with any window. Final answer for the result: 3.23 angstrom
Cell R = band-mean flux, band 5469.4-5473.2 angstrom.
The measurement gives 2.34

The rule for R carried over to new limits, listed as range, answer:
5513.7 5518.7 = 1.74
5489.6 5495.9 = 2.04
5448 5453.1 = 2.99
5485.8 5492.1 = 1.95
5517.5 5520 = 1.58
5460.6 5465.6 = 2.66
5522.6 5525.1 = 1.55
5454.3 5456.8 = 2.91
